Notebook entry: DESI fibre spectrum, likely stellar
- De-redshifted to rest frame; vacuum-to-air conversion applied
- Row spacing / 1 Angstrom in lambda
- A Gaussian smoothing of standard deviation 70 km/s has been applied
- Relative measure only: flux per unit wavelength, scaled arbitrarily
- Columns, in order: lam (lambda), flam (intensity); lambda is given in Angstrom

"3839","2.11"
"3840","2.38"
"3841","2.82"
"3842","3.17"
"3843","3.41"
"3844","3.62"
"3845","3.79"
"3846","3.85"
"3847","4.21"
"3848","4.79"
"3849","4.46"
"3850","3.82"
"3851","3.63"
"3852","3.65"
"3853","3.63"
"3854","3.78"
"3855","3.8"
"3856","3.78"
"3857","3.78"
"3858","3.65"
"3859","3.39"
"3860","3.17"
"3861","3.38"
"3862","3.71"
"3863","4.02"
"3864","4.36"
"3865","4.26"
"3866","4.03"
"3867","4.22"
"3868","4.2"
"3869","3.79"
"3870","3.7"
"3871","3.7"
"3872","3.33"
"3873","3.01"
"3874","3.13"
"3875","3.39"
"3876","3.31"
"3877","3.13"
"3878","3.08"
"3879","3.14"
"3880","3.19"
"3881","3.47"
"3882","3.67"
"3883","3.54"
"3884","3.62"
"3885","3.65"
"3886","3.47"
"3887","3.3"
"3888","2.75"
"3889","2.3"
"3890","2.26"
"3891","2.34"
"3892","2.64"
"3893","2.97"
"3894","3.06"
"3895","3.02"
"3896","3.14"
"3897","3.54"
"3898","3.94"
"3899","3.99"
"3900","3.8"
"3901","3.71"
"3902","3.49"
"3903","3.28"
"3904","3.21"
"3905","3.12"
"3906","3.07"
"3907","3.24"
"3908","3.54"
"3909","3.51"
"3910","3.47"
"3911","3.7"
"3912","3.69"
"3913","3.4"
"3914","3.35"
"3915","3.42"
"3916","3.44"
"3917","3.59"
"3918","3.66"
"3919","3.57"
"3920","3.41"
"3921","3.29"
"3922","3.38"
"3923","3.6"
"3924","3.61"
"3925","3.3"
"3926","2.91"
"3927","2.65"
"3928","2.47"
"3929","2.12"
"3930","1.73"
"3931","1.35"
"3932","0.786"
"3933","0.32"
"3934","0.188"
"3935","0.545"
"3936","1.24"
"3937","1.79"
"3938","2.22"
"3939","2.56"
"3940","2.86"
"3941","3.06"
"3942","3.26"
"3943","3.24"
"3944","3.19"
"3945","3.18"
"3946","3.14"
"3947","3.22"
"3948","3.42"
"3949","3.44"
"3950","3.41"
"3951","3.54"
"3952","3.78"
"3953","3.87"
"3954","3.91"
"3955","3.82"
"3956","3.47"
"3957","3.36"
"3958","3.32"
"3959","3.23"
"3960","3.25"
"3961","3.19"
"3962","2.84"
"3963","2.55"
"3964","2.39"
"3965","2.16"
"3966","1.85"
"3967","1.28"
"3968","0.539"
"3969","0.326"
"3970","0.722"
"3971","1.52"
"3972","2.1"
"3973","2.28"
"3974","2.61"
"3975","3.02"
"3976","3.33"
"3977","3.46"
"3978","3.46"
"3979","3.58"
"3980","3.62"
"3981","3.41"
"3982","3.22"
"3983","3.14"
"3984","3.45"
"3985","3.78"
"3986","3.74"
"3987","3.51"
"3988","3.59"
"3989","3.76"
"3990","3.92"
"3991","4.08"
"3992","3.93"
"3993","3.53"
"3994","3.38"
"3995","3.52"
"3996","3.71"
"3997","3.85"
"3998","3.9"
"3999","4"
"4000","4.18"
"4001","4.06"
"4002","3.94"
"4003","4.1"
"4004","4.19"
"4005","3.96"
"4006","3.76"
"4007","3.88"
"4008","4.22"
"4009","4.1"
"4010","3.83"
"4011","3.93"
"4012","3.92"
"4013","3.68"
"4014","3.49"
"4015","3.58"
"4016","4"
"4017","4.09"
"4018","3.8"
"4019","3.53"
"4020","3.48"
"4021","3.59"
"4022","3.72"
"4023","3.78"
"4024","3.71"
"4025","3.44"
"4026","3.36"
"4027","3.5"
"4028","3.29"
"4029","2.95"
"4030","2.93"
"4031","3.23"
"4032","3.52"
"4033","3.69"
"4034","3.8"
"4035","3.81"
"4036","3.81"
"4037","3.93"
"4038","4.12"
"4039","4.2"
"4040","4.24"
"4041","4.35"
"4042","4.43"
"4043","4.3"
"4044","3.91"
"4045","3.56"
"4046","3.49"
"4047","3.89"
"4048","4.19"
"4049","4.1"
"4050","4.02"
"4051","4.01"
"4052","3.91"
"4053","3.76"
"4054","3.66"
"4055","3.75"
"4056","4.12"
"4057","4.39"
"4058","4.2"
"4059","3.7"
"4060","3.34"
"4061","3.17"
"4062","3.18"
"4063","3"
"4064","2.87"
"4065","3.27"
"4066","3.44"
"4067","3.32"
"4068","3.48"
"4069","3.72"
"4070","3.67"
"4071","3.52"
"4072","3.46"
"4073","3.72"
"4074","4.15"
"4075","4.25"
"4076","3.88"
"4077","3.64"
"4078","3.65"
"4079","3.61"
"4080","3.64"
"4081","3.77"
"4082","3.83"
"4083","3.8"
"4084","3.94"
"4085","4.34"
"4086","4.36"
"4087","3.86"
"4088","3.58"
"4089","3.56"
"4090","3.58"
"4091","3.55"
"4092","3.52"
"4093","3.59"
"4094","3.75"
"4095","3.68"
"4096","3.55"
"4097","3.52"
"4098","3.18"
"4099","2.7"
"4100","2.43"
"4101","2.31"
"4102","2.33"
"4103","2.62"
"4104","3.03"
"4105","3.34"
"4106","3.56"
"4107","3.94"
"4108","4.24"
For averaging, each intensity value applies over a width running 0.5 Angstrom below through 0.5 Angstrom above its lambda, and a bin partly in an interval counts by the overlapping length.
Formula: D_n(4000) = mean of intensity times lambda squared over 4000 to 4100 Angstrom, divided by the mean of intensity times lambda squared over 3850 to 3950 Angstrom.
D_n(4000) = 1.27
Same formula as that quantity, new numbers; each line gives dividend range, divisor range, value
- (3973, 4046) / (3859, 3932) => 1.19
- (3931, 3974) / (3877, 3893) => 0.83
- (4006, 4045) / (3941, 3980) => 1.36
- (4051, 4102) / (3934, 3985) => 1.37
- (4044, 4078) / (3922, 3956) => 1.46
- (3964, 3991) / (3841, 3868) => 0.77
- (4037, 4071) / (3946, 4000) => 1.26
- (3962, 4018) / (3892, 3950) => 1.16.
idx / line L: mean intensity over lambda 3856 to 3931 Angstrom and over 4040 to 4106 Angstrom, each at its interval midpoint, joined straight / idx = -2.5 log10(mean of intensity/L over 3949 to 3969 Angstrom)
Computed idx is 0.19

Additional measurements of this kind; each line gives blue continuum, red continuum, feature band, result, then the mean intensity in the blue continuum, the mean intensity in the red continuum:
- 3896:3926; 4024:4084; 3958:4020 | 0.099 mag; 3.48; 3.71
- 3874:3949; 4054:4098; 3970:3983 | 0.133 mag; 2.99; 3.67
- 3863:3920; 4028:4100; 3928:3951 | 0.448 mag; 3.41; 3.7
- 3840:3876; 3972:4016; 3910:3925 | 0.054 mag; 3.7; 3.65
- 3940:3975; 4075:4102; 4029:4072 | -0.122 mag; 2.78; 3.56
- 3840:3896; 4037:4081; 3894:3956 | 0.177 mag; 3.48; 3.78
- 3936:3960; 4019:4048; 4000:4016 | -0.105 mag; 3.19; 3.72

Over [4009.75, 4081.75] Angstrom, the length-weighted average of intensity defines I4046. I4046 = 3.71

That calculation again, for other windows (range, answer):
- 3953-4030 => 3.34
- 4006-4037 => 3.66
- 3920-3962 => 2.79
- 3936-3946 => 2.76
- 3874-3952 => 3.01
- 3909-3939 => 2.64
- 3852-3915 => 3.44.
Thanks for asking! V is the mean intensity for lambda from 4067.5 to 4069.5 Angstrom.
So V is 3.6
